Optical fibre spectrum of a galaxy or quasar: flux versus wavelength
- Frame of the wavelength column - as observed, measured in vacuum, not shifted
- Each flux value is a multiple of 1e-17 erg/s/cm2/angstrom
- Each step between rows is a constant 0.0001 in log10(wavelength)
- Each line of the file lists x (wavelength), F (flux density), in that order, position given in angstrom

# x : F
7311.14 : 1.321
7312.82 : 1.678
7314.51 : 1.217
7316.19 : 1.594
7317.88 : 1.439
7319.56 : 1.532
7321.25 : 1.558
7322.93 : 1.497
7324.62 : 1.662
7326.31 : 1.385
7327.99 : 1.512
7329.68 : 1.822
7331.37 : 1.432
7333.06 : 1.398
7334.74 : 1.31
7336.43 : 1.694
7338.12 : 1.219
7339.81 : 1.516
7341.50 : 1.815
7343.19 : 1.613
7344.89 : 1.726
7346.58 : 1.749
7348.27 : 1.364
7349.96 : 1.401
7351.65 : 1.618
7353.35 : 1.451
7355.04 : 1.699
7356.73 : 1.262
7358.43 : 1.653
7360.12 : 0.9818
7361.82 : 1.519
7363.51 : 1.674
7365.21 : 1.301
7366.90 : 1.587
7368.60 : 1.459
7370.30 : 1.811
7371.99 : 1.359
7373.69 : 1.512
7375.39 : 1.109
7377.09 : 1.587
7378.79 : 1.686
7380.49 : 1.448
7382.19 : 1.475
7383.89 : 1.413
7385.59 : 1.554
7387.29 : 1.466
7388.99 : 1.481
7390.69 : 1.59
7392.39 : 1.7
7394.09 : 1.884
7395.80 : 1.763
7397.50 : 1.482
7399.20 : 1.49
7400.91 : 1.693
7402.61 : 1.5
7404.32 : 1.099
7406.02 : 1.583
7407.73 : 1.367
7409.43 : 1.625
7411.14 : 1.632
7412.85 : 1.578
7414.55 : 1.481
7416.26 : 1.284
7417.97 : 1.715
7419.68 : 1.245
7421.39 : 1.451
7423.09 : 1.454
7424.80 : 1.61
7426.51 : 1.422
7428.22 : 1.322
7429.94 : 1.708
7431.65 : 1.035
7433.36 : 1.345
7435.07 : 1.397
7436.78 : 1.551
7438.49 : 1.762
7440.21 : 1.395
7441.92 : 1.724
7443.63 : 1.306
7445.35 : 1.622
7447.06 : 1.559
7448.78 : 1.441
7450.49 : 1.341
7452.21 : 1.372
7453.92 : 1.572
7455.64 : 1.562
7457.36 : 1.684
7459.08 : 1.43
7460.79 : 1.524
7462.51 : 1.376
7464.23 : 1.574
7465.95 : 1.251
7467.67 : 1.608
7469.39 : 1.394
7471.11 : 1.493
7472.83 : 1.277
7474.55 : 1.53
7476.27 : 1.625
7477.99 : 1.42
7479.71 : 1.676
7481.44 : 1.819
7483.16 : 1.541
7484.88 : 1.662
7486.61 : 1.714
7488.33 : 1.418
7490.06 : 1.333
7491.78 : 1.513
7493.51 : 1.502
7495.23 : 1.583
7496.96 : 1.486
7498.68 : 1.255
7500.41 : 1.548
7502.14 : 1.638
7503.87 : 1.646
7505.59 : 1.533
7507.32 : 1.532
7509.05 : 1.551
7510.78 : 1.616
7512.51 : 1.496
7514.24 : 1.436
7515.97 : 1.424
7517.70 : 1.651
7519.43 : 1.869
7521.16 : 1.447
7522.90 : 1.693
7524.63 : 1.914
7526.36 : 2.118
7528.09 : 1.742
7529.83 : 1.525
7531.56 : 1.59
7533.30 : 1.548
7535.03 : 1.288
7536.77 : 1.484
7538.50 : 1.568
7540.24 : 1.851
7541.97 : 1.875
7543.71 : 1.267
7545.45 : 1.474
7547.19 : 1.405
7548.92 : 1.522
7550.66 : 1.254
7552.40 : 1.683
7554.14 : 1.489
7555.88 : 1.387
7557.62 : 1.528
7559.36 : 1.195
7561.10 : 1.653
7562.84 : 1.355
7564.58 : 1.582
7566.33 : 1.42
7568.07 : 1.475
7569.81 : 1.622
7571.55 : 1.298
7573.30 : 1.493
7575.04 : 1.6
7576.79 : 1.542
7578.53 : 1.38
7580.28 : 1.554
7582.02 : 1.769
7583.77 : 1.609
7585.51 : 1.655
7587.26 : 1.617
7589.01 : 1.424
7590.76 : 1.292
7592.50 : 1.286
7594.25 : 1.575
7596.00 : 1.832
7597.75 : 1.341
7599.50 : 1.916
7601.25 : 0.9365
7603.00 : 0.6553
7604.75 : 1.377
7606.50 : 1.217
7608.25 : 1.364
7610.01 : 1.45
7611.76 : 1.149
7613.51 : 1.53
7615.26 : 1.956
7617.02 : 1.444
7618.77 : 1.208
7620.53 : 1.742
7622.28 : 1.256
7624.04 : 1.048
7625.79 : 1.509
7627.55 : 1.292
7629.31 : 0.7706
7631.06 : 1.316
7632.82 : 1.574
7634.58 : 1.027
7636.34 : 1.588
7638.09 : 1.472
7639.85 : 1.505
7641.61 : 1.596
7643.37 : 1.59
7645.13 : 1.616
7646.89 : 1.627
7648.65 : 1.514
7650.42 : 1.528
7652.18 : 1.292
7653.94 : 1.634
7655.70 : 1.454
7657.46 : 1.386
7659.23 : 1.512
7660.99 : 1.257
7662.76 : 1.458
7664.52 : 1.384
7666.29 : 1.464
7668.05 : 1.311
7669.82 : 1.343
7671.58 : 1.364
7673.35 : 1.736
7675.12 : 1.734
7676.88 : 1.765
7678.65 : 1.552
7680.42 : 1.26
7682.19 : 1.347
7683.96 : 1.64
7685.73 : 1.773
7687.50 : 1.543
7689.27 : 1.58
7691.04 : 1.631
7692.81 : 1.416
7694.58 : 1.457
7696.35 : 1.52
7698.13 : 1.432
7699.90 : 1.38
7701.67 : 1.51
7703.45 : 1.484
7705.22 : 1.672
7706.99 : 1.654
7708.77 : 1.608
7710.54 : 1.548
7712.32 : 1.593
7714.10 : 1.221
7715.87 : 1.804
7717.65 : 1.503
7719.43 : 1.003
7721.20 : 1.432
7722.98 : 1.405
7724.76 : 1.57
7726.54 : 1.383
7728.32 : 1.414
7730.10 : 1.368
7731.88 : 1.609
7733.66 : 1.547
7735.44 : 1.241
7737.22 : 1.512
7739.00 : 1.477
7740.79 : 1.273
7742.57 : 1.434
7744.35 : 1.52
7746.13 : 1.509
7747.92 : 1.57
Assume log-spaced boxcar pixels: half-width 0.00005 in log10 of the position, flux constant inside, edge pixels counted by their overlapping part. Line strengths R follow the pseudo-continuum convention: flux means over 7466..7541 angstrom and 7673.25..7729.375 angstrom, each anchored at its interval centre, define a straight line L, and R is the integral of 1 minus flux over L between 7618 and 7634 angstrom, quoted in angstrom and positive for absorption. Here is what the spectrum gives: 2.5 angstrom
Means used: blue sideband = 1.57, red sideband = 1.51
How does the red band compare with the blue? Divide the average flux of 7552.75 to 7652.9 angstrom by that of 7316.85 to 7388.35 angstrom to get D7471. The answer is 1.0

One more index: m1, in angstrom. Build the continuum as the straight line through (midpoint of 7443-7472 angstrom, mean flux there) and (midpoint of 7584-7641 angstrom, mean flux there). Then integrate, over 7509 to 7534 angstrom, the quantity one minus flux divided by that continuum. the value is -3.5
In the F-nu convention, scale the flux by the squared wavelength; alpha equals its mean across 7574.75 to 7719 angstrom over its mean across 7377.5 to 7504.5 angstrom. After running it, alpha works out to 1.03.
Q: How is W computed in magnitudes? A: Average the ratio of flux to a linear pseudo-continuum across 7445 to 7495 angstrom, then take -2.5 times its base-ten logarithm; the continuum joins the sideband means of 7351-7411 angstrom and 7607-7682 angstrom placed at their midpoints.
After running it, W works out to -0.02 mag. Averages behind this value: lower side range 1.51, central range 1.51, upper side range 1.44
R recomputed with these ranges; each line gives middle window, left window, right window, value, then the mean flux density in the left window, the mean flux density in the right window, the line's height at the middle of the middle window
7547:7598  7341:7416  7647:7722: 0.3 angstrom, 1.52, 1.49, 1.51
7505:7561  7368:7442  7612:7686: -3.2 angstrom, 1.5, 1.46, 1.48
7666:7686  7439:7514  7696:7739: -0.5 angstrom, 1.52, 1.47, 1.48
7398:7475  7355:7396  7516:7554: 3.5 angstrom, 1.51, 1.6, 1.55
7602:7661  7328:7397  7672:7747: 4.3 angstrom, 1.53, 1.5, 1.51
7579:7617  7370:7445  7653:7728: 1.1 angstrom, 1.5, 1.49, 1.5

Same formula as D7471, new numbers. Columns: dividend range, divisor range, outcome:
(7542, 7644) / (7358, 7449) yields 0.96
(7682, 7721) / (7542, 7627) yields 1.05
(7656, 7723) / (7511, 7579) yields 0.97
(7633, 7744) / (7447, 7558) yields 0.96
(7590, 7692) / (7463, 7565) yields 0.93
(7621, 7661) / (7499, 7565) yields 0.91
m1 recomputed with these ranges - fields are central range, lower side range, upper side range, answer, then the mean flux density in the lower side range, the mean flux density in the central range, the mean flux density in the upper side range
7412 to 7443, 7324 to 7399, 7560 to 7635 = 0.6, 1.53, 1.47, 1.42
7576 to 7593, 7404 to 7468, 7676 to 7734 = -0.3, 1.48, 1.52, 1.5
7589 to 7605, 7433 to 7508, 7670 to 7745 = 1.5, 1.51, 1.36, 1.5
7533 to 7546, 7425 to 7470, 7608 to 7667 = -0.8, 1.47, 1.55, 1.43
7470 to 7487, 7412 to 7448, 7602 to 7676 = -1.3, 1.47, 1.57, 1.41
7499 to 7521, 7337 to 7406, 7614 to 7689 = -1.1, 1.52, 1.57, 1.46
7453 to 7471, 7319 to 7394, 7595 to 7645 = -0.4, 1.52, 1.5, 1.38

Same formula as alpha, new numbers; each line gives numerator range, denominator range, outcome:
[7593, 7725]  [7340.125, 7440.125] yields 1.04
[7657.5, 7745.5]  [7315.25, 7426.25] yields 1.07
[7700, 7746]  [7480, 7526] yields 0.99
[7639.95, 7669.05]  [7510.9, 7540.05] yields 0.94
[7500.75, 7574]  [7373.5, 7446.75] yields 1.07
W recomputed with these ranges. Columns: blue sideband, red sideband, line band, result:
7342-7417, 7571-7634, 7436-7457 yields -0.025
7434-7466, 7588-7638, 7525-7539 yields -0.134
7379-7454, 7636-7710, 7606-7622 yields 0.045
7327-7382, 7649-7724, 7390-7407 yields -0.050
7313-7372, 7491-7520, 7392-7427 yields 0.000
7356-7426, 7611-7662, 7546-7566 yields -0.005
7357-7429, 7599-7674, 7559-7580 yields -0.037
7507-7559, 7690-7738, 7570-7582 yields 0.030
